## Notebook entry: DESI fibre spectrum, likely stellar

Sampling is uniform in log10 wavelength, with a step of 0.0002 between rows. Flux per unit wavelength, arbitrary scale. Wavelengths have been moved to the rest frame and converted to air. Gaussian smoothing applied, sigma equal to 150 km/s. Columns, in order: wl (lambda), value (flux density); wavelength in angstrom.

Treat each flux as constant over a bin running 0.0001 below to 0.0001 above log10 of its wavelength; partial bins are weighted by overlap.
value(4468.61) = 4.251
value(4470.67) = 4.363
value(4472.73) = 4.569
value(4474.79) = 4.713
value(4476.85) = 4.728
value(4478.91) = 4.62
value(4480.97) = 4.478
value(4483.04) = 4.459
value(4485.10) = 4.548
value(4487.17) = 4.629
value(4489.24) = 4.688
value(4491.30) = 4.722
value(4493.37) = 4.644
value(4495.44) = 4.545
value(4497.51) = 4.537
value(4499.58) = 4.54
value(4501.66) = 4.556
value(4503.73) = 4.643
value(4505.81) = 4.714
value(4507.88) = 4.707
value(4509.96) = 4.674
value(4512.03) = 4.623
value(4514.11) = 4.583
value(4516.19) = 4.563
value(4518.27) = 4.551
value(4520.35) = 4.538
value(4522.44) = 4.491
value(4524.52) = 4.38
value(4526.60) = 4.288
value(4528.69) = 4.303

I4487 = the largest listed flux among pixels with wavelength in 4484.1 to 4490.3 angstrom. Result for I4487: 4.688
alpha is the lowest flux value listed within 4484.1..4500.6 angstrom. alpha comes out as 4.537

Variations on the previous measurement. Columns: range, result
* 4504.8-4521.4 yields 4.538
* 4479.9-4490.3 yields 4.459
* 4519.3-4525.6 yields 4.38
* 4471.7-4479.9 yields 4.569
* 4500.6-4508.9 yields 4.556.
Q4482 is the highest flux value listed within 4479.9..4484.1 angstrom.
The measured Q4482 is 4.478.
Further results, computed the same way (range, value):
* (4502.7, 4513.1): 4.714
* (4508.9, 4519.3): 4.674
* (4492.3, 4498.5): 4.644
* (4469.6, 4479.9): 4.728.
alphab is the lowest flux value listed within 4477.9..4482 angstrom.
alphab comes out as 4.478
